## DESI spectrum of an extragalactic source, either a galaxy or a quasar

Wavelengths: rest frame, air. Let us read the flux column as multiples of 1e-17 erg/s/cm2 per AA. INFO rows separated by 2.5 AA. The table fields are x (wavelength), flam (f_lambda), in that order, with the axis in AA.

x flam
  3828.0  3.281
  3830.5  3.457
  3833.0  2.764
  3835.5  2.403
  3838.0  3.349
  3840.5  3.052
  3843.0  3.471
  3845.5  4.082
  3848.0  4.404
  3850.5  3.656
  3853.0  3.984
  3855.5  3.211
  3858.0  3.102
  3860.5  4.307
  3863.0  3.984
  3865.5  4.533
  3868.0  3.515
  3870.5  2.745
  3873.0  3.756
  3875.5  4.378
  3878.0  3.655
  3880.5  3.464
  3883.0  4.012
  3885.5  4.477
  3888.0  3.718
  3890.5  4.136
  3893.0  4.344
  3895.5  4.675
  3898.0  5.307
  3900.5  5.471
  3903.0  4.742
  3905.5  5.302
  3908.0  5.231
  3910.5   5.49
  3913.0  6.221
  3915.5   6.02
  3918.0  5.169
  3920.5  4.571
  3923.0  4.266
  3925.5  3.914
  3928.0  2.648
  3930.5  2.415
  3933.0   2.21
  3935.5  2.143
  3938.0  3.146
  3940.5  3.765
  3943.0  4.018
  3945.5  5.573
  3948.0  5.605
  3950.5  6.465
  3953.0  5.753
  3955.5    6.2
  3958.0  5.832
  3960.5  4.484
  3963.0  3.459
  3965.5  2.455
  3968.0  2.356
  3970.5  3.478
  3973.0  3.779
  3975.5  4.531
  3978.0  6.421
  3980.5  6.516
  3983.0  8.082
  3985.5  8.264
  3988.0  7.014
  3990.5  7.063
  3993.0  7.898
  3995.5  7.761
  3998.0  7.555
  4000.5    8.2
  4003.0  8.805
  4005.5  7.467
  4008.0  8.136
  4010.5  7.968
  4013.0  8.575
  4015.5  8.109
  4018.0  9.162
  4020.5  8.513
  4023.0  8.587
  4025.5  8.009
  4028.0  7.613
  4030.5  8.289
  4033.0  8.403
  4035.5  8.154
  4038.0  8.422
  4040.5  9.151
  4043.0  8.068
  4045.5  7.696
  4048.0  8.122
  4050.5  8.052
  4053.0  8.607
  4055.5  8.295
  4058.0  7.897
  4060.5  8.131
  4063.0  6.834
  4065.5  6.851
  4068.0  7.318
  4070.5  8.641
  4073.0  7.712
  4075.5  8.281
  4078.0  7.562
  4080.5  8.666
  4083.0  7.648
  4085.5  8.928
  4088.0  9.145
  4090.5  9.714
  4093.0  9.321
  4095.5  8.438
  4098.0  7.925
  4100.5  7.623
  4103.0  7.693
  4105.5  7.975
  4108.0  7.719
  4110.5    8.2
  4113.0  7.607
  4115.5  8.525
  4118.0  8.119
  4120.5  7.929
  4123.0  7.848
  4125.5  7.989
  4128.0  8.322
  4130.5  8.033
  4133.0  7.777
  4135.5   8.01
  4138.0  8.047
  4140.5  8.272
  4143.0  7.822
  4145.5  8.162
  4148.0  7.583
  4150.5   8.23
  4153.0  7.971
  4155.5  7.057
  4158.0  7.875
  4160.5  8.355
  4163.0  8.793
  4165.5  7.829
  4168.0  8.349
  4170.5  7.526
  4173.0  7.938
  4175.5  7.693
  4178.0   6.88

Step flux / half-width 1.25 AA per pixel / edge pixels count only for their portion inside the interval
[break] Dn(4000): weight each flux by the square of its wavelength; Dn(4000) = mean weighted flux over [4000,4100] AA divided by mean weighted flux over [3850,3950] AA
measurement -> 2.12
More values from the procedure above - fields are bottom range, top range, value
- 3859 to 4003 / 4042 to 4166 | 1.79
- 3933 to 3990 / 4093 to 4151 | 1.76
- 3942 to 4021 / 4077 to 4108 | 1.38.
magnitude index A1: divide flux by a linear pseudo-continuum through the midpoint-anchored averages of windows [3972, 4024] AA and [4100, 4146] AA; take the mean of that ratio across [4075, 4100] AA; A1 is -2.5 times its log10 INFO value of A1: -0.09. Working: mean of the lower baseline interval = 7.56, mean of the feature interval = 8.54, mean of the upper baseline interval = 7.99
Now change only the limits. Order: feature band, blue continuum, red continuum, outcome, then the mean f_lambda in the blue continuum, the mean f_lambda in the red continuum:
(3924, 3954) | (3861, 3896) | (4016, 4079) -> 0.35 mag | 3.95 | 8.1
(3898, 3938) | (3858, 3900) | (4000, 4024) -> 0.19 mag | 4.06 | 8.35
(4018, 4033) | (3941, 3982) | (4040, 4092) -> -0.21 mag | 4.81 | 8.15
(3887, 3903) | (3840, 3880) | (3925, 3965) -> -0.18 mag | 3.75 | 4.2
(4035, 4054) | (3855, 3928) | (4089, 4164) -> -0.21 mag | 4.39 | 8.1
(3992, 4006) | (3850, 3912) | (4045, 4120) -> -0.22 mag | 4.22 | 8.11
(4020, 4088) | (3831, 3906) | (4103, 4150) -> -0.19 mag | 3.91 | 7.99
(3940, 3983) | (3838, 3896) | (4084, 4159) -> 0.12 mag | 3.83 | 8.13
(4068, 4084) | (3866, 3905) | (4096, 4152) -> -0.12 mag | 4.19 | 7.98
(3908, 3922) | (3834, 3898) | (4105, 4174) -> -0.20 mag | 3.8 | 8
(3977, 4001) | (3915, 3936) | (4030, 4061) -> -0.22 mag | 3.68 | 8.25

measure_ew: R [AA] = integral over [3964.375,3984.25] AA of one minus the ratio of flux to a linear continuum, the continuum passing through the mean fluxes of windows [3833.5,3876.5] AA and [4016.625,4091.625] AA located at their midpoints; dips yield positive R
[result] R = 5.3 AA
